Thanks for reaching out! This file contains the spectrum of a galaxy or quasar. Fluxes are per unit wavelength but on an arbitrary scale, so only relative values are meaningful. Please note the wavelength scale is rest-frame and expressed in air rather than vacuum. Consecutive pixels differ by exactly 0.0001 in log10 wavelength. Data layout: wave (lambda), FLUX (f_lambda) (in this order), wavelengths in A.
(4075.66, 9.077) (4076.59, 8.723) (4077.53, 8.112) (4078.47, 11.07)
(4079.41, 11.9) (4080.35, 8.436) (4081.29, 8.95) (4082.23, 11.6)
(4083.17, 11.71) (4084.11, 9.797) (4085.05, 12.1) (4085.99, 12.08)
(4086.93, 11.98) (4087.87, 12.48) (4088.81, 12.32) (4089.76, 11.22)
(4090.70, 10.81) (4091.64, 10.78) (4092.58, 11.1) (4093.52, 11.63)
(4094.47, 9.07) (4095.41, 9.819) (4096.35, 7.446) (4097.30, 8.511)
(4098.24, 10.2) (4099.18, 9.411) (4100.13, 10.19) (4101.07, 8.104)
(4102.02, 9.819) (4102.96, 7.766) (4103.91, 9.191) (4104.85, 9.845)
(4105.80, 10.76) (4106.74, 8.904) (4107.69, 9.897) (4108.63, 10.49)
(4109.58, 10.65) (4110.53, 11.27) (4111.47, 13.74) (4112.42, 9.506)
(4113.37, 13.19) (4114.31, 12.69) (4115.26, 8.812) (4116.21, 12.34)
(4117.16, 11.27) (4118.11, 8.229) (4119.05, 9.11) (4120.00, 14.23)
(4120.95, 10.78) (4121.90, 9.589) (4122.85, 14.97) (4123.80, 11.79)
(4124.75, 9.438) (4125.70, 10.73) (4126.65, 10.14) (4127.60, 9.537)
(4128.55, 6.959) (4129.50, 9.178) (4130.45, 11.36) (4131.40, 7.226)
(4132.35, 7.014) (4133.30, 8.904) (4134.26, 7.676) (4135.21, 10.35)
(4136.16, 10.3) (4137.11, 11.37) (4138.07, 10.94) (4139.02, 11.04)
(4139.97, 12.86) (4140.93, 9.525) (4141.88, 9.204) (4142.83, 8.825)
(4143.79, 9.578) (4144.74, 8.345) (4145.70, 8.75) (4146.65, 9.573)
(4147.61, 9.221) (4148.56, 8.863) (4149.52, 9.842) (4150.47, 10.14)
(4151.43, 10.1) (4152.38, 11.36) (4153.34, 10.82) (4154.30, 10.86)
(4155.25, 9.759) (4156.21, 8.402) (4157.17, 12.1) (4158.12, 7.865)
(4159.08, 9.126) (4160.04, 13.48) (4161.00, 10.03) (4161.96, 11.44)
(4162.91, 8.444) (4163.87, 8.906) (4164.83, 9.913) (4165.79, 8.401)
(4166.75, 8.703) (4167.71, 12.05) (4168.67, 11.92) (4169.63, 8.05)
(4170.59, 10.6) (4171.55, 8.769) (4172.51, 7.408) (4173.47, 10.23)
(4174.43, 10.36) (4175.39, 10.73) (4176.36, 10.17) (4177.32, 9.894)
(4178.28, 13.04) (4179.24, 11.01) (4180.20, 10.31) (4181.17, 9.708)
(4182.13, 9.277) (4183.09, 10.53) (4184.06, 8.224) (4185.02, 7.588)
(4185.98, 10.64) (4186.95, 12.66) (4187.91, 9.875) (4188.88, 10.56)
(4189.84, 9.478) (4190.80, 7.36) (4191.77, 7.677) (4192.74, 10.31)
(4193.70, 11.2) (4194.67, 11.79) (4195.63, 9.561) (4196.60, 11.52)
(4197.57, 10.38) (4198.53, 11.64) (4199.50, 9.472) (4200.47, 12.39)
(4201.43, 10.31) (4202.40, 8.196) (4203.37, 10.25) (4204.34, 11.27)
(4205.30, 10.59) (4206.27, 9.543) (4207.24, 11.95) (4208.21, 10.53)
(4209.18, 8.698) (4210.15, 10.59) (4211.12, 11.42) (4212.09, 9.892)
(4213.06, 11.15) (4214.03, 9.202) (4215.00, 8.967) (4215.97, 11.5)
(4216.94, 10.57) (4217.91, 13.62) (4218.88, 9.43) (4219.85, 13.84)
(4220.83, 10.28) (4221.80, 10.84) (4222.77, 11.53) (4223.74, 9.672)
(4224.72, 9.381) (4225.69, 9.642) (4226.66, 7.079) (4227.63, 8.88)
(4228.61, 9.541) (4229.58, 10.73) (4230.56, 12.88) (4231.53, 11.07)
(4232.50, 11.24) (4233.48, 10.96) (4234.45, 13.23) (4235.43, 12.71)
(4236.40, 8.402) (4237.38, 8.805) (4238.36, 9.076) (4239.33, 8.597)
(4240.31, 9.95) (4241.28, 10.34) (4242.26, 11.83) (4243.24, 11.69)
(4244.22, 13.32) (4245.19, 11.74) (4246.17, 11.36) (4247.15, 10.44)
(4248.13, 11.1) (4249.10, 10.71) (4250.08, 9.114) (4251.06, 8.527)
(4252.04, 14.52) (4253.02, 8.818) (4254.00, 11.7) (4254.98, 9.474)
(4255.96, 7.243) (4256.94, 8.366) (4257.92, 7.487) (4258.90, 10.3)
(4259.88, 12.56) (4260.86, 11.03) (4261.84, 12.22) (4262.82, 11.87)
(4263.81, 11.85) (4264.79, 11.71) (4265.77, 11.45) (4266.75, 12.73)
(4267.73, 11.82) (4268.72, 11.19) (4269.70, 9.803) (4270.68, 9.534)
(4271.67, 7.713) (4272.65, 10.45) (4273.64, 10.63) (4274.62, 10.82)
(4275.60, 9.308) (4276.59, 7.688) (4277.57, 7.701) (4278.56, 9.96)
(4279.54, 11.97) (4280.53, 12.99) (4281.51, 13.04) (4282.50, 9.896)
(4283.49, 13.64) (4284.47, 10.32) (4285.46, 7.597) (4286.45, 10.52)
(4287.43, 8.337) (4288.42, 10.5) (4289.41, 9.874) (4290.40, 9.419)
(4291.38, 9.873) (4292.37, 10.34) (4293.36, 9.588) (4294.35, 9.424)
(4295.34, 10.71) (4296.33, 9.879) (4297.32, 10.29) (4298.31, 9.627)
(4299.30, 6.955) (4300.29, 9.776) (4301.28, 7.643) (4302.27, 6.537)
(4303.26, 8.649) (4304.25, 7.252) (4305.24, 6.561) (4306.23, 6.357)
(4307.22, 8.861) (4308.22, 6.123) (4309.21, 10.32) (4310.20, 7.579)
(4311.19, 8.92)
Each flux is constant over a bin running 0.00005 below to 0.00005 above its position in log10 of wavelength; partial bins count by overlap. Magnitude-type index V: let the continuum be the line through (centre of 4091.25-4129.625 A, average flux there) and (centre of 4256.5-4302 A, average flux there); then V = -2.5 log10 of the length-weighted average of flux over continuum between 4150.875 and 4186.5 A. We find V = 0.03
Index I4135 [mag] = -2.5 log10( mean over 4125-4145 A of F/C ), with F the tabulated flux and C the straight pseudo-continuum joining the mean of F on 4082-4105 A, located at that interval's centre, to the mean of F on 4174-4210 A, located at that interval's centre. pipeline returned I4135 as 0.08 mag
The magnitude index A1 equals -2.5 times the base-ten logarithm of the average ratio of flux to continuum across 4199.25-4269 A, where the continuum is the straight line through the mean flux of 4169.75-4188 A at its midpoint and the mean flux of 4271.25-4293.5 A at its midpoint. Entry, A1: -0.06 mag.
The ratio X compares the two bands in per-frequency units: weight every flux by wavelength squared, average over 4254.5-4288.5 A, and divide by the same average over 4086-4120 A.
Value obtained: 1.08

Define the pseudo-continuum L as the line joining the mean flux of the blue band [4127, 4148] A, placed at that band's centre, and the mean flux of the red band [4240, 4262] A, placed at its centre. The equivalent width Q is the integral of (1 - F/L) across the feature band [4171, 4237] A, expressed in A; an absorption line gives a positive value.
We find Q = -1.5 A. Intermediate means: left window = 9.45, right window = 10.6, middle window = 10.3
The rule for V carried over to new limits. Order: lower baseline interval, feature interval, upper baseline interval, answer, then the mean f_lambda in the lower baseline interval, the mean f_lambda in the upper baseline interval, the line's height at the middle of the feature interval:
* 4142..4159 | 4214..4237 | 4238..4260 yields -0.05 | 9.65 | 10.3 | 10.2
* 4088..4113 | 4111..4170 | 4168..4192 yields -0.01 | 10.1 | 9.88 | 10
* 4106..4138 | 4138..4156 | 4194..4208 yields 0.05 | 10.4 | 10.6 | 10.4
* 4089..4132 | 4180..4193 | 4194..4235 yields 0.10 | 10.3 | 10.6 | 10.5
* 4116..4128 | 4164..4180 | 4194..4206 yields 0.07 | 10.9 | 10.6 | 10.7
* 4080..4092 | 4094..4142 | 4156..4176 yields 0.05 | 11.1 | 9.87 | 10.6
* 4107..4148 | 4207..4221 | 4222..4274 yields -0.03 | 10.2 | 10.5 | 10.4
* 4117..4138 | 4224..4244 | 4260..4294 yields 0.00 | 10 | 10.5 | 10.4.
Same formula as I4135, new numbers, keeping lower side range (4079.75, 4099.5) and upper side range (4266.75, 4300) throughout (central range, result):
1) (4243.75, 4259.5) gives -0.01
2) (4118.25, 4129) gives -0.01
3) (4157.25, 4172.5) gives 0.06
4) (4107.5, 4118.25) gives -0.06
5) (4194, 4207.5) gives -0.03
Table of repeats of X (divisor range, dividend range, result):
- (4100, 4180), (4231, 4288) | 1.11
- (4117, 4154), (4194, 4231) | 1.09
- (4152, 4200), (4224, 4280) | 1.07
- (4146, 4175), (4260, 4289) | 1.14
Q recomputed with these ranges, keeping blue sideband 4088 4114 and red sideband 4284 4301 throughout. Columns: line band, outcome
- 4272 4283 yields -0.86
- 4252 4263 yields -0.65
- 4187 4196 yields 0.03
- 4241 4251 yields -1.37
